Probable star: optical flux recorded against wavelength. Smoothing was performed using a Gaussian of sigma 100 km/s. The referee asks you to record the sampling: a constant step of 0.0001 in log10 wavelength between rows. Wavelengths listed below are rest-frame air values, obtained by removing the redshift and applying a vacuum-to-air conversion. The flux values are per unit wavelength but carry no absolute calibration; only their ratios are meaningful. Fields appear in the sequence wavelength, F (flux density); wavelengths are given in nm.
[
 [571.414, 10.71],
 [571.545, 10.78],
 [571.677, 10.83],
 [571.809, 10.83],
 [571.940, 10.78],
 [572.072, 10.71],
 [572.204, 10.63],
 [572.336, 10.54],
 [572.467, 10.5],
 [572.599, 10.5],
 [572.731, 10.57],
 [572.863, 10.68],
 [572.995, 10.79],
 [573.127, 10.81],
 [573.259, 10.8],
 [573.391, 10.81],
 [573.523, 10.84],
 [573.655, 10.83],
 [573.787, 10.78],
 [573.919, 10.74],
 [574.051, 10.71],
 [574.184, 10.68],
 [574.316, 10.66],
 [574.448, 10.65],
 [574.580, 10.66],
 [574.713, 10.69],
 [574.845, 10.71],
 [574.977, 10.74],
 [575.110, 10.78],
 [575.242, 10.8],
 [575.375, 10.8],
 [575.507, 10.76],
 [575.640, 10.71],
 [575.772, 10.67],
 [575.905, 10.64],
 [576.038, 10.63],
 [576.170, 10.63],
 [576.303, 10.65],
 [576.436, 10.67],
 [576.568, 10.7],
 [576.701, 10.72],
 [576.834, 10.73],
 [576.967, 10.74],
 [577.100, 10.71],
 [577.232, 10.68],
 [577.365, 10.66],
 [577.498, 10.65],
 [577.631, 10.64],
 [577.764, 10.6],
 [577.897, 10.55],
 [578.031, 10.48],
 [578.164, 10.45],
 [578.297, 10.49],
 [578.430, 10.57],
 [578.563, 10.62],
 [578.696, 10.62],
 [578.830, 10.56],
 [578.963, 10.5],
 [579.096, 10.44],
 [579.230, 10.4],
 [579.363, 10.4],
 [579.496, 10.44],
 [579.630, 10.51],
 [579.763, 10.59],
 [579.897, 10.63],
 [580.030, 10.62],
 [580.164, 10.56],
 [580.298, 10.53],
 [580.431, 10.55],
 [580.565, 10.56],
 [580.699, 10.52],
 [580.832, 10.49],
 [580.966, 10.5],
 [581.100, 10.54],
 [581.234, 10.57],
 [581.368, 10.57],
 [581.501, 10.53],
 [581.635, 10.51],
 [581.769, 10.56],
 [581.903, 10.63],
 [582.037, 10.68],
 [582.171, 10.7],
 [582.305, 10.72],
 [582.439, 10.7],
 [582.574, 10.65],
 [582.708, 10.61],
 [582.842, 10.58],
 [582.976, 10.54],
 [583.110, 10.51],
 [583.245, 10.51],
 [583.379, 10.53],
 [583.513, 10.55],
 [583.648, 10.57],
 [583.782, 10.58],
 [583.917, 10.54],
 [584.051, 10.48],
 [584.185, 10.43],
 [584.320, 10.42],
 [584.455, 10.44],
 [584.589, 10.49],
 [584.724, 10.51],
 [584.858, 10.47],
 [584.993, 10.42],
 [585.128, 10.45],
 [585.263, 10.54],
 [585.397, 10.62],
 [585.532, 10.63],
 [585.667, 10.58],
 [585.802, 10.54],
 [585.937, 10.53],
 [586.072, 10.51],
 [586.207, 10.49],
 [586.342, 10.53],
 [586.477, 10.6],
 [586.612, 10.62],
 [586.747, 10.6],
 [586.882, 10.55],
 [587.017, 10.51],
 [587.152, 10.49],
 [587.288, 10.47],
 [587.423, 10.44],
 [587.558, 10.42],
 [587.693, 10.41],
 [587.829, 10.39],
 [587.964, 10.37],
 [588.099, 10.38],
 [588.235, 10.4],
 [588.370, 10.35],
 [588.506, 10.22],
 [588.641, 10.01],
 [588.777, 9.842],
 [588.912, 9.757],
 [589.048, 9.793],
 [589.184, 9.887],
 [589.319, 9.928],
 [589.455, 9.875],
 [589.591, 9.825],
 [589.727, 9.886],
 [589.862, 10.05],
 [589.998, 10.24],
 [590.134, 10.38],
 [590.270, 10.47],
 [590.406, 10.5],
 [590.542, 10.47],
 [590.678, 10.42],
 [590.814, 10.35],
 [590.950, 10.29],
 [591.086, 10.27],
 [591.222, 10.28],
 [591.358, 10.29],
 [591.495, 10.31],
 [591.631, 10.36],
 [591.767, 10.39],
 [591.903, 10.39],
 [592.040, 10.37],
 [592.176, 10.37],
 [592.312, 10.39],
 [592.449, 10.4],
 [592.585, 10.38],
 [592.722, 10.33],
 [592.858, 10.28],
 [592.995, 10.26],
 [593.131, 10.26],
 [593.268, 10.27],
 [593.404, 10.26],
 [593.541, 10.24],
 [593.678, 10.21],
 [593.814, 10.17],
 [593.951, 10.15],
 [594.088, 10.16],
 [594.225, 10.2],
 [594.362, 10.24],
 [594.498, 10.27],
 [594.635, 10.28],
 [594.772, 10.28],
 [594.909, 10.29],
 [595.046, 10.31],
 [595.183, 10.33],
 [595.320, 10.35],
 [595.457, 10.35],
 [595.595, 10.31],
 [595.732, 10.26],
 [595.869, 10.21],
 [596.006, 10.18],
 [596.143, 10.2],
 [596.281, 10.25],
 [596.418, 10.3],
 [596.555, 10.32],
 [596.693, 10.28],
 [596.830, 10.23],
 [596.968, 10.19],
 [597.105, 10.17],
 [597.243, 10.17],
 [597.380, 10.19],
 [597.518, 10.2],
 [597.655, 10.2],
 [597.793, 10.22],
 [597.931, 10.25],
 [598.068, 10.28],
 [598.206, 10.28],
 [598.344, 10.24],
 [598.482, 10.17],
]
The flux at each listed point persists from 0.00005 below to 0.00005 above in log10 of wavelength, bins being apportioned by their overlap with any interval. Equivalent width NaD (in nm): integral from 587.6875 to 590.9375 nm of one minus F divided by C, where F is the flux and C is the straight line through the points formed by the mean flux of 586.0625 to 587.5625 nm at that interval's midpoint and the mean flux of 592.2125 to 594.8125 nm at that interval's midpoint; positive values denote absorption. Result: 0.08 nm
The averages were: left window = 10.5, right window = 10.3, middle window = 10.2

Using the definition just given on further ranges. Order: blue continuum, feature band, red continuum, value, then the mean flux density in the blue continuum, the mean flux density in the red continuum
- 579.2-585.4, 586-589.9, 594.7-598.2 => 0.061 nm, 10.5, 10.3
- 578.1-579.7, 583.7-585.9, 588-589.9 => -0.062 nm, 10.5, 10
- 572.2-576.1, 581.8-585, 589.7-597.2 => -0.016 nm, 10.7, 10.3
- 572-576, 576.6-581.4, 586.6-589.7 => -0.014 nm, 10.7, 10.2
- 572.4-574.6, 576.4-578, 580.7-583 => -0.001 nm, 10.7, 10.6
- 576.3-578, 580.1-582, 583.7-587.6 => 0.009 nm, 10.7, 10.5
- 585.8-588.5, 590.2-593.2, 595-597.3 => 0.002 nm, 10.5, 10.3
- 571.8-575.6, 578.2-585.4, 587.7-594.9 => -0.032 nm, 10.7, 10.2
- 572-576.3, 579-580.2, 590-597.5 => 0.009 nm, 10.7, 10.3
